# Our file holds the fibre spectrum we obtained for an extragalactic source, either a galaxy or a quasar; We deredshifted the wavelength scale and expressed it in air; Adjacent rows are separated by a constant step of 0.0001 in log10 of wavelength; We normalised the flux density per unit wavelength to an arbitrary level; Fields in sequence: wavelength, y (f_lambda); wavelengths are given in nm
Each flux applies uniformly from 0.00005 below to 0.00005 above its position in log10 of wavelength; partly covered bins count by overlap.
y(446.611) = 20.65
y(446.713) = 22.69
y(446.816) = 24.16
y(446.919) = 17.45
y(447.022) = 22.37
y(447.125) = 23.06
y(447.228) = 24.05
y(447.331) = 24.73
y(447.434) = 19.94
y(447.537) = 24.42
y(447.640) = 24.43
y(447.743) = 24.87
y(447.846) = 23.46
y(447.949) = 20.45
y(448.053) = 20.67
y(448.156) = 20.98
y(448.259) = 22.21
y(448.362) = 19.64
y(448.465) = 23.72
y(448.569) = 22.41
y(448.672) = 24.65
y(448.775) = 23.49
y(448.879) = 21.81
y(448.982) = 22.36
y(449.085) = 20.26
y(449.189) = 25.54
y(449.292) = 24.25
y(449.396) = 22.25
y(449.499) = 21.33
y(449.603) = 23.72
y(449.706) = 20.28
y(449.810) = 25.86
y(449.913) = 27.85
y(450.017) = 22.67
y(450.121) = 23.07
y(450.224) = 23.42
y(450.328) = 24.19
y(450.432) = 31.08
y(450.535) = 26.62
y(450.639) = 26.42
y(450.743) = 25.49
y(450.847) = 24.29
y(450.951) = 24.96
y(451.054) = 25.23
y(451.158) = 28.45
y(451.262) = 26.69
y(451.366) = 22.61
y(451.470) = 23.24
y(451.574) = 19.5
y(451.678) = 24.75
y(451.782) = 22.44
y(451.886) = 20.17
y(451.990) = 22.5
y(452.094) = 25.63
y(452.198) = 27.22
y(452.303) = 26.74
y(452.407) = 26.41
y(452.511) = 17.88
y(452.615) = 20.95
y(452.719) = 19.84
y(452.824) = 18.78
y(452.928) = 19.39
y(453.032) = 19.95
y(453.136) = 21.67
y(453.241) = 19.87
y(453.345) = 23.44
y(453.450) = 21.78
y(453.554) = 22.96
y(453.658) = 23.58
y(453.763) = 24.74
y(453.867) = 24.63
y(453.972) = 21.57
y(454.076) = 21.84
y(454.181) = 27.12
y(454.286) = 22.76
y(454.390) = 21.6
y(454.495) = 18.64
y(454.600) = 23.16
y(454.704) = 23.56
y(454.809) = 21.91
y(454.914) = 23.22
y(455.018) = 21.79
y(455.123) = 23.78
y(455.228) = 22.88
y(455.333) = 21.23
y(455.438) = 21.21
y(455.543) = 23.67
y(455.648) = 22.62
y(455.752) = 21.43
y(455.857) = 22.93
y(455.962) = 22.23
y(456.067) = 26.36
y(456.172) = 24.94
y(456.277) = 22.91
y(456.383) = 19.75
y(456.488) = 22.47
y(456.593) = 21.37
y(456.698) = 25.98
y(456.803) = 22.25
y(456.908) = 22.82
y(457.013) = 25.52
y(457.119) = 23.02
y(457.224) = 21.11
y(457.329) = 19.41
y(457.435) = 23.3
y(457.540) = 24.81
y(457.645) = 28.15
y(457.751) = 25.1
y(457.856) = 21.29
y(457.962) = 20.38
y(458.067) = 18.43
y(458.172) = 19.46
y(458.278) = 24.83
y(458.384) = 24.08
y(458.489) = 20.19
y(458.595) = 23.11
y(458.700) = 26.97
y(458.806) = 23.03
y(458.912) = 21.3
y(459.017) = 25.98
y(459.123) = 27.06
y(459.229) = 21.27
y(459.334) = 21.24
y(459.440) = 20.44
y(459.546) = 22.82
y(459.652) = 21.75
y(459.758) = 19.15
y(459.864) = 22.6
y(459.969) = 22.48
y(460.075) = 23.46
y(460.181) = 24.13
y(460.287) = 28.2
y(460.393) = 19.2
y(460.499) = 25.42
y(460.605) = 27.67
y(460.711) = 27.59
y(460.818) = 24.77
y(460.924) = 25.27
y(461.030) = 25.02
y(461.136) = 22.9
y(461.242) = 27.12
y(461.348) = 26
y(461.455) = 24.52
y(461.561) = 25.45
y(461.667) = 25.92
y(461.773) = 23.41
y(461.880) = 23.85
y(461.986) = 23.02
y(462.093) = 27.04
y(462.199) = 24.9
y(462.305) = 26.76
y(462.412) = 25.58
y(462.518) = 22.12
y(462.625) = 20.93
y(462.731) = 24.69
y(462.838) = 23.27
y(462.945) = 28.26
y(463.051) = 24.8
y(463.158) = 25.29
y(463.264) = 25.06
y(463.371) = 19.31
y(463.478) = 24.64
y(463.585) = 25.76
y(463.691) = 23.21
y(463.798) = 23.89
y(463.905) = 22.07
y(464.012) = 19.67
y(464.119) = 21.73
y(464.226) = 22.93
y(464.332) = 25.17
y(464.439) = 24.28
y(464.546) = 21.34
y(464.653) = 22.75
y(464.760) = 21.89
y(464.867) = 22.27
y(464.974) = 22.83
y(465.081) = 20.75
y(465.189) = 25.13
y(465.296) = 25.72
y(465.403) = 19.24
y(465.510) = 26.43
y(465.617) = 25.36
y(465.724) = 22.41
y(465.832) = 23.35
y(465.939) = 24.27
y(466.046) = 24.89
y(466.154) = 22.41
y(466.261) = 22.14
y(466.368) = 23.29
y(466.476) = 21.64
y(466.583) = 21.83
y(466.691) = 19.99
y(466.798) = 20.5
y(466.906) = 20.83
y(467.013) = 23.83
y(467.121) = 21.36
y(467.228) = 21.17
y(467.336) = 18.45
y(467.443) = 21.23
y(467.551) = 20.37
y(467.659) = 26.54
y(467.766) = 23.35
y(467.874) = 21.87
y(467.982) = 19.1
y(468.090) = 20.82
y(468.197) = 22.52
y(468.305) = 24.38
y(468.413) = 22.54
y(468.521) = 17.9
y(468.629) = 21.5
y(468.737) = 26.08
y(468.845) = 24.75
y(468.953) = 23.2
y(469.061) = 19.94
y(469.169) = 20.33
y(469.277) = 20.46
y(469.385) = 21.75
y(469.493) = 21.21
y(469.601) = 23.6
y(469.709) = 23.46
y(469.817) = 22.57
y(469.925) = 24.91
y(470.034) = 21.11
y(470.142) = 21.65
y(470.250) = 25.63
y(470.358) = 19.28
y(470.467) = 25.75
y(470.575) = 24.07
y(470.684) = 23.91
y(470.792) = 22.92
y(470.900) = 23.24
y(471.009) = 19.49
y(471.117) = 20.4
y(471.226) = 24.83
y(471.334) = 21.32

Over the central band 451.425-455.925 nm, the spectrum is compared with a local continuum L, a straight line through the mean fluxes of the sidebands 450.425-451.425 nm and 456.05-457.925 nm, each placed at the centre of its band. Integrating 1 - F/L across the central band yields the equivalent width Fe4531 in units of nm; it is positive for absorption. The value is 0.42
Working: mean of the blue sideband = 26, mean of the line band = 22.4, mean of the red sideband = 23.3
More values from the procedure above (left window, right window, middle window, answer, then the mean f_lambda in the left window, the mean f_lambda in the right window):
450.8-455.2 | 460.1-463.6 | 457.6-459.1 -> 0.06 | 22.9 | 24.8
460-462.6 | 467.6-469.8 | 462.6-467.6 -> 0.15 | 24.9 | 22.3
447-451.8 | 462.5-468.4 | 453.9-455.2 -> 0.04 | 23.6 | 22.8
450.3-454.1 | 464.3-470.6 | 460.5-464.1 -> -0.27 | 23.5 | 22.5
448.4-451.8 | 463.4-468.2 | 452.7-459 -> 0.25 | 24.1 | 22.5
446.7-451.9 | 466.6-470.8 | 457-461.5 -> -0.13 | 23.5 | 22.2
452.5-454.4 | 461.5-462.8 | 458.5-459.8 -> 0.04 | 21.9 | 24.5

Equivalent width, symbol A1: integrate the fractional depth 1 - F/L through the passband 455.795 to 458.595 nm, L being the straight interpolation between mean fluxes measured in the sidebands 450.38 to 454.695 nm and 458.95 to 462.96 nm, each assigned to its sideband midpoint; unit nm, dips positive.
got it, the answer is 0.12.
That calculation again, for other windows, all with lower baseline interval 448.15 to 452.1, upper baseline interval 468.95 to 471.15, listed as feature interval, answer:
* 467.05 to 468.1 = 0.05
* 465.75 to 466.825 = 0.01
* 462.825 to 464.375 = -0.06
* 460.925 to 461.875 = -0.08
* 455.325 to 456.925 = 0.04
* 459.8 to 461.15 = -0.09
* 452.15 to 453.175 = 0.07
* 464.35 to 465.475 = 0.00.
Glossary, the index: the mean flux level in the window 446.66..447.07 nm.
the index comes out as 21.7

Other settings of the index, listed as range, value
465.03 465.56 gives 23.4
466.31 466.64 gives 22.2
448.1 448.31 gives 21.6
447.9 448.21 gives 20.7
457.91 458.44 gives 21.5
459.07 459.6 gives 22.6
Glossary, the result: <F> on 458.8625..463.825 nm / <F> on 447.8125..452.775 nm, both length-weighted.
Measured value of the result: 1.03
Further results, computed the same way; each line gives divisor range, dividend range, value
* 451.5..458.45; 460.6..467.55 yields 1.04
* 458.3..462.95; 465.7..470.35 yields 0.92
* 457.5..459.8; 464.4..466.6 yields 1.01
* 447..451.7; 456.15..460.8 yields 0.98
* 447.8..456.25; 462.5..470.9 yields 0.98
